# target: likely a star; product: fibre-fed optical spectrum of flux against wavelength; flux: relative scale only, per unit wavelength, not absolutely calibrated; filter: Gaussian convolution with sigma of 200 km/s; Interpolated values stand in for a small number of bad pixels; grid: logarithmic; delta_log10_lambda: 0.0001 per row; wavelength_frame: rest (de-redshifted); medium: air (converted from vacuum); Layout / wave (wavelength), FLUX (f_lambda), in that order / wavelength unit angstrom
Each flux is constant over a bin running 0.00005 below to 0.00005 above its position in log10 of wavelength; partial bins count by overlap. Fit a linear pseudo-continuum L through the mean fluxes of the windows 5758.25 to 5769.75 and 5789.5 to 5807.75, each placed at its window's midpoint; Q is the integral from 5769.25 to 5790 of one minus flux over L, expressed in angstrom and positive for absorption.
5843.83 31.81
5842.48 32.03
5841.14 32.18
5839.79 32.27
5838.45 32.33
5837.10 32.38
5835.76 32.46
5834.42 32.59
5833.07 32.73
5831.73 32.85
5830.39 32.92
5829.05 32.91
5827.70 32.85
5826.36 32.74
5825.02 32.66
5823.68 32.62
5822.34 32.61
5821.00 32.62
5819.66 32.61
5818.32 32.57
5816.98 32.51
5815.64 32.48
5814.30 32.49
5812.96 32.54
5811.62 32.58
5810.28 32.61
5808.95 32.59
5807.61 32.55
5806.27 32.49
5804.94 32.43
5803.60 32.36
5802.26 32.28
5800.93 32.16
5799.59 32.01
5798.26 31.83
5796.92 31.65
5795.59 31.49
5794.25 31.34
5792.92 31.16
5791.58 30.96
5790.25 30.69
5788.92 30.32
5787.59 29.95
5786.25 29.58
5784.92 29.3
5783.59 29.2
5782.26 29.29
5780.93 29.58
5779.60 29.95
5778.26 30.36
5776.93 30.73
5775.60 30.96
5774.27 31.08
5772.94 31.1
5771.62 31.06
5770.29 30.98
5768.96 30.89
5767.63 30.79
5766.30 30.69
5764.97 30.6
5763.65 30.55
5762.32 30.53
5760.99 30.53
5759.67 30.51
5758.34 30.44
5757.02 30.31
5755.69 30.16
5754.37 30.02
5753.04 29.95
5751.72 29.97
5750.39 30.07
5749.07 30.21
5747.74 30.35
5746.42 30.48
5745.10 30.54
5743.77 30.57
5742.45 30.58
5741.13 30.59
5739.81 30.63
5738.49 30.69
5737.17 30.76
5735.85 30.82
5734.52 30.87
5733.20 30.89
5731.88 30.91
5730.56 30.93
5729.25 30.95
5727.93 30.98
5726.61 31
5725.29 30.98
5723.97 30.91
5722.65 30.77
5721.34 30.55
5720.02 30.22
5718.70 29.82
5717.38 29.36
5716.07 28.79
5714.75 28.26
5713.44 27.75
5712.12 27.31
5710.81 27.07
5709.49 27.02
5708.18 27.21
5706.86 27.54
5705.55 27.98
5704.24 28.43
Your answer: 0.59 angstrom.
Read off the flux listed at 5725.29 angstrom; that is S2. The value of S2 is 30.98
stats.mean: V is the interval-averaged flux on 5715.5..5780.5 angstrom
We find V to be 30.5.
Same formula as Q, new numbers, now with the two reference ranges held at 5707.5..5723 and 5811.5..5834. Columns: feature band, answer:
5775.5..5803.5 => 0.6 angstrom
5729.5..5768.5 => -0.8 angstrom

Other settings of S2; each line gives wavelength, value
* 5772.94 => 31.1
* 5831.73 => 32.85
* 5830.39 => 32.92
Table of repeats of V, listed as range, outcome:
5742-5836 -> 31.3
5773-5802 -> 30.7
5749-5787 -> 30.3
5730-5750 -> 30.6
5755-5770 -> 30.6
